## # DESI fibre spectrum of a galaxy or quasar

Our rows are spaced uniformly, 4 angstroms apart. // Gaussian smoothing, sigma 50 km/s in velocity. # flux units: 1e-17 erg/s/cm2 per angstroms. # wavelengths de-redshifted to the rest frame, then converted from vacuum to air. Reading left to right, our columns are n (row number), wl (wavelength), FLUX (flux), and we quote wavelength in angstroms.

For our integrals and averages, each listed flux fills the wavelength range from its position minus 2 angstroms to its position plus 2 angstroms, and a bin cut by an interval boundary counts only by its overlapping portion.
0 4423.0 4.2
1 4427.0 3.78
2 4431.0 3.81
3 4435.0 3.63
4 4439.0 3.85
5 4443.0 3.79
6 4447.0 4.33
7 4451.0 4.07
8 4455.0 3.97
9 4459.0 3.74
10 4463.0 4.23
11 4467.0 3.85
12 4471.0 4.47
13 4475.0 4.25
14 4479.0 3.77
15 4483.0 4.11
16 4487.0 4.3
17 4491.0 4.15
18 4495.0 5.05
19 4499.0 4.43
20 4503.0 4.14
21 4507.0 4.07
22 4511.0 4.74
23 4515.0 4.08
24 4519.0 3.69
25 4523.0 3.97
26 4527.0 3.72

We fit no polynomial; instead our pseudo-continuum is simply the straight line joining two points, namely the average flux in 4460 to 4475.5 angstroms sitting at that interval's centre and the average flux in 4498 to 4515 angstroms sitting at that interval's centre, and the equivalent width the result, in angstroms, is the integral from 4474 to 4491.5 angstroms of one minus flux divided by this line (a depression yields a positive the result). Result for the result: 0.5 angstroms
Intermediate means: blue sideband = 4.17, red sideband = 4.31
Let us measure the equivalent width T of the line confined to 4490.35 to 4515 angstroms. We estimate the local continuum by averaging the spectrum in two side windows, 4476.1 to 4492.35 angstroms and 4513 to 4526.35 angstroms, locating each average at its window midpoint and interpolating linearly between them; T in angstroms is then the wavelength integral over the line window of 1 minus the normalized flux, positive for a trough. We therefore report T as -2.7 angstroms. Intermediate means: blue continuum 4.09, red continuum 3.89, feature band 4.42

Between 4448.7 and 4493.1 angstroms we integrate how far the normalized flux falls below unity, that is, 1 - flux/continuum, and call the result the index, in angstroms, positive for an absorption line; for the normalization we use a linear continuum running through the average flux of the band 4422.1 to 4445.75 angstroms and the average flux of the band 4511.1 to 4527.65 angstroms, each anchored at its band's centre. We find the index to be -2.1 angstroms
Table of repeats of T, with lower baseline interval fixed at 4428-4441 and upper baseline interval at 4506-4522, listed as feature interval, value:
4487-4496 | -1.0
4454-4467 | -0.2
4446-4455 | -0.7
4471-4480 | -0.4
